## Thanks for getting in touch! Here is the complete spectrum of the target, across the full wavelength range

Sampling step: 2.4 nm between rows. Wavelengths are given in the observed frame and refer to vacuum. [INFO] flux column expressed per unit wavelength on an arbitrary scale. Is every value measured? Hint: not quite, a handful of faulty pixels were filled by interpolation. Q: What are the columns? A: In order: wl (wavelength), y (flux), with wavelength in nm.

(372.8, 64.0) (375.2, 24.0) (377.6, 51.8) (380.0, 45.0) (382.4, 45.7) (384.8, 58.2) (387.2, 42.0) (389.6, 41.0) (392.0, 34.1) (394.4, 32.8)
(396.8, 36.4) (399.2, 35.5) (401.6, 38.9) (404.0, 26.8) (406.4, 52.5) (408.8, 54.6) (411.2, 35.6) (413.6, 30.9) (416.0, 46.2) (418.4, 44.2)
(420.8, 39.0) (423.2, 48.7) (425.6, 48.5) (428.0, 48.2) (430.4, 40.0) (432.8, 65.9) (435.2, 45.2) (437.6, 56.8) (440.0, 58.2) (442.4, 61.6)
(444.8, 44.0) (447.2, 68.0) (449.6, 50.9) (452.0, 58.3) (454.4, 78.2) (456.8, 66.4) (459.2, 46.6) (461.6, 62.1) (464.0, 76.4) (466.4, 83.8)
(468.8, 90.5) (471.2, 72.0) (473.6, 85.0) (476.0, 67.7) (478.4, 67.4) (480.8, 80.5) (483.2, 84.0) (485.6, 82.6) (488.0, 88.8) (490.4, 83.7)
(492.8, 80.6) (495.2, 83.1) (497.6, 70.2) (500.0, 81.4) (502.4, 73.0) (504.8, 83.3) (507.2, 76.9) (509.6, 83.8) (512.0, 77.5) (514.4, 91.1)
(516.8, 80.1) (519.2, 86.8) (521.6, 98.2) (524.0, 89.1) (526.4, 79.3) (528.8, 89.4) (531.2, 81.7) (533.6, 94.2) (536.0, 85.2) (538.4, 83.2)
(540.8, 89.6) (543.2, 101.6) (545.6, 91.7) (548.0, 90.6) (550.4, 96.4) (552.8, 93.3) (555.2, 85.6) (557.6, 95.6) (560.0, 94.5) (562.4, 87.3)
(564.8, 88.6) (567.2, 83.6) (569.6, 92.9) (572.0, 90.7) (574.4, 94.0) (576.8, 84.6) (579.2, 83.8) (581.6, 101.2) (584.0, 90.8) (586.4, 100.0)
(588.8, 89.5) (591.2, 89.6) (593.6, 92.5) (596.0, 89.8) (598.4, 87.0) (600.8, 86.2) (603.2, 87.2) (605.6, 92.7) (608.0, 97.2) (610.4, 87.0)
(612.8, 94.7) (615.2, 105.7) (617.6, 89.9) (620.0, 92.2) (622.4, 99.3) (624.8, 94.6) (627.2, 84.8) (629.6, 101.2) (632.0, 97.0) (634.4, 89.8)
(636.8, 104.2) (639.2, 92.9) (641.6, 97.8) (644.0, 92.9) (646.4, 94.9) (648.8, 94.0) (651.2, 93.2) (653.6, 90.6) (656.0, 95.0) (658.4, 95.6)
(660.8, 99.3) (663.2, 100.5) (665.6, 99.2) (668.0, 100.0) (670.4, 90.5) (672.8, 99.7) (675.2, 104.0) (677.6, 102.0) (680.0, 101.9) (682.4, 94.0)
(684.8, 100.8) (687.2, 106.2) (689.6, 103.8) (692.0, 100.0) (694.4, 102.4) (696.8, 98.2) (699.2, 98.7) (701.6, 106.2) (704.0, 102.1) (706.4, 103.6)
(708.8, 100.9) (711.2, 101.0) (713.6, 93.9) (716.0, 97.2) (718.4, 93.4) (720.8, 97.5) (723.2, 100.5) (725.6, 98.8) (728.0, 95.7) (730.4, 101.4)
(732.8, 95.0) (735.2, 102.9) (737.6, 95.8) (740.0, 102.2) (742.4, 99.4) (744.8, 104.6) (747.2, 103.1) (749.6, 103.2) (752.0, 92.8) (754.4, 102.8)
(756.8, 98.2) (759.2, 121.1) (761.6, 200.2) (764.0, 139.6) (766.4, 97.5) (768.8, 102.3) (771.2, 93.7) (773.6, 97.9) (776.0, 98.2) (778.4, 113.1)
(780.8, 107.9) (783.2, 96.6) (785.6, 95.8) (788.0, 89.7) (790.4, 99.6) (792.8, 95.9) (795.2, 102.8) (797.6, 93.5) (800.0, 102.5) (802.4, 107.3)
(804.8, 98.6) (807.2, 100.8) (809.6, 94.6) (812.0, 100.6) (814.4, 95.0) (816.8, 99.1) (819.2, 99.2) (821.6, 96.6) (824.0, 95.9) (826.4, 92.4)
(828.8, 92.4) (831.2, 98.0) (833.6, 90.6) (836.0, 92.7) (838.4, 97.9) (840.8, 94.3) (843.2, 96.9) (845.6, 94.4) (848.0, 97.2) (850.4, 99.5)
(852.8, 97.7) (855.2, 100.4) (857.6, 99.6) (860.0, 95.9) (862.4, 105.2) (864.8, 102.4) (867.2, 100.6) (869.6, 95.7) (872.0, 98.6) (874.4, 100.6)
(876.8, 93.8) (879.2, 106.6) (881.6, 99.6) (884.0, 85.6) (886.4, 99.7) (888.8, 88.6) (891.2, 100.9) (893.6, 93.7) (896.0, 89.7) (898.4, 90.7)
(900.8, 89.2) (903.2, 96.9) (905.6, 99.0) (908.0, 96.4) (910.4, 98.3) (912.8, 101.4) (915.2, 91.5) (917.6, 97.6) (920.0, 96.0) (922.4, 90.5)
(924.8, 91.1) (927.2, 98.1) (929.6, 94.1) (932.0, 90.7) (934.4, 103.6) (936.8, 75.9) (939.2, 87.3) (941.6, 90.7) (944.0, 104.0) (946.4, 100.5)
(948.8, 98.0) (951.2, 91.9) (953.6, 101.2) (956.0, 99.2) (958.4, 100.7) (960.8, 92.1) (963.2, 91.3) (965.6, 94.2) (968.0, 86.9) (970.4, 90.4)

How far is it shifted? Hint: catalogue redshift 0.159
